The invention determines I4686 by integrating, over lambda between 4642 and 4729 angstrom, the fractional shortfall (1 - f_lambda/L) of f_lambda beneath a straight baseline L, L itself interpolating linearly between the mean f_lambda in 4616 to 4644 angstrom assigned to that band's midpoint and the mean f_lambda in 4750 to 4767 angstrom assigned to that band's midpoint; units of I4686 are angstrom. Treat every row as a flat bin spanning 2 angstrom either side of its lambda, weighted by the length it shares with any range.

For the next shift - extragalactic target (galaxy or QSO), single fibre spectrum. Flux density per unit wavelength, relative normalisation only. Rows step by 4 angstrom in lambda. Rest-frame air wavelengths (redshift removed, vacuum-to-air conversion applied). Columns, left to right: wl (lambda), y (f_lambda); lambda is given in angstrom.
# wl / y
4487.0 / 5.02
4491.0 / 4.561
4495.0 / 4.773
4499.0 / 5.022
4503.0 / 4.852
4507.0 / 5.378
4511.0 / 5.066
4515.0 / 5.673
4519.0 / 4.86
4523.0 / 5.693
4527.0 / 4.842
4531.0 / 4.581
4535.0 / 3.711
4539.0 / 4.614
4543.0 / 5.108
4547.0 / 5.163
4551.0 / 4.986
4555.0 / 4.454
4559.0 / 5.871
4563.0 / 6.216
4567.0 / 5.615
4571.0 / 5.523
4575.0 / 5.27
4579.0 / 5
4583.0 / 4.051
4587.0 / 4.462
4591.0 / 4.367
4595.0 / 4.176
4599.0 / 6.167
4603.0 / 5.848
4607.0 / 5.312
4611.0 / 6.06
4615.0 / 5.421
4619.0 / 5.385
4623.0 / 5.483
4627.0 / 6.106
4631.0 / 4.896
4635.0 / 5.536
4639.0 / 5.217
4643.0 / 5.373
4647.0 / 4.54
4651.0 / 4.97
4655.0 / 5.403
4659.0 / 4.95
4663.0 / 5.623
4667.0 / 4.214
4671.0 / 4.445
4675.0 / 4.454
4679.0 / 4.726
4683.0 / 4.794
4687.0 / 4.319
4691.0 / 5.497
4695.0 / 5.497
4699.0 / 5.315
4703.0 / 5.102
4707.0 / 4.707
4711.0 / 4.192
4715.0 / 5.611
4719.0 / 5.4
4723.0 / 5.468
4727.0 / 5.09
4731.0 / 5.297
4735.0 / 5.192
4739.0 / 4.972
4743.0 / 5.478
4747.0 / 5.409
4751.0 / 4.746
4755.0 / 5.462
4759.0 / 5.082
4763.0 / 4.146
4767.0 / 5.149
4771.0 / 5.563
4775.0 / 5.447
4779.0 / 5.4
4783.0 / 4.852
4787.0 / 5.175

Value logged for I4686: 3.6 angstrom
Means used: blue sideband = 5.43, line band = 4.98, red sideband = 4.9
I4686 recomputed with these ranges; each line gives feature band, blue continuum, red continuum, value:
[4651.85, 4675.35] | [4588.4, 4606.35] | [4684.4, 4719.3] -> 0.9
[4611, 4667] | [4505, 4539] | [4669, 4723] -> -3.8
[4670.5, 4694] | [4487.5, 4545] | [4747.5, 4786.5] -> 1.3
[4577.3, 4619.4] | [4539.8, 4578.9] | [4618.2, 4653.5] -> 1.5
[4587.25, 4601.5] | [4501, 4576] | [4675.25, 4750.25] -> 0.7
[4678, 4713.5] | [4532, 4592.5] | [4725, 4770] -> 1.0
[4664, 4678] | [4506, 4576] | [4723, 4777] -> 1.8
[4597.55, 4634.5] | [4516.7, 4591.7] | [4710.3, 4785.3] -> -4.2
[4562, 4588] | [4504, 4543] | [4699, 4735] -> -0.8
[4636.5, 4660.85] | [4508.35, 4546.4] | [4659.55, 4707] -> -0.9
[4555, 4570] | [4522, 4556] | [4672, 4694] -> -2.8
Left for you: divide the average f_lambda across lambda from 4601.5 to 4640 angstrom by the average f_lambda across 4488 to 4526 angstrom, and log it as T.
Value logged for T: 1.09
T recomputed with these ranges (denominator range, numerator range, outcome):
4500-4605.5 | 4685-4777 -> 1.02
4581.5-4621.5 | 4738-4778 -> 1.00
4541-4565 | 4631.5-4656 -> 0.97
